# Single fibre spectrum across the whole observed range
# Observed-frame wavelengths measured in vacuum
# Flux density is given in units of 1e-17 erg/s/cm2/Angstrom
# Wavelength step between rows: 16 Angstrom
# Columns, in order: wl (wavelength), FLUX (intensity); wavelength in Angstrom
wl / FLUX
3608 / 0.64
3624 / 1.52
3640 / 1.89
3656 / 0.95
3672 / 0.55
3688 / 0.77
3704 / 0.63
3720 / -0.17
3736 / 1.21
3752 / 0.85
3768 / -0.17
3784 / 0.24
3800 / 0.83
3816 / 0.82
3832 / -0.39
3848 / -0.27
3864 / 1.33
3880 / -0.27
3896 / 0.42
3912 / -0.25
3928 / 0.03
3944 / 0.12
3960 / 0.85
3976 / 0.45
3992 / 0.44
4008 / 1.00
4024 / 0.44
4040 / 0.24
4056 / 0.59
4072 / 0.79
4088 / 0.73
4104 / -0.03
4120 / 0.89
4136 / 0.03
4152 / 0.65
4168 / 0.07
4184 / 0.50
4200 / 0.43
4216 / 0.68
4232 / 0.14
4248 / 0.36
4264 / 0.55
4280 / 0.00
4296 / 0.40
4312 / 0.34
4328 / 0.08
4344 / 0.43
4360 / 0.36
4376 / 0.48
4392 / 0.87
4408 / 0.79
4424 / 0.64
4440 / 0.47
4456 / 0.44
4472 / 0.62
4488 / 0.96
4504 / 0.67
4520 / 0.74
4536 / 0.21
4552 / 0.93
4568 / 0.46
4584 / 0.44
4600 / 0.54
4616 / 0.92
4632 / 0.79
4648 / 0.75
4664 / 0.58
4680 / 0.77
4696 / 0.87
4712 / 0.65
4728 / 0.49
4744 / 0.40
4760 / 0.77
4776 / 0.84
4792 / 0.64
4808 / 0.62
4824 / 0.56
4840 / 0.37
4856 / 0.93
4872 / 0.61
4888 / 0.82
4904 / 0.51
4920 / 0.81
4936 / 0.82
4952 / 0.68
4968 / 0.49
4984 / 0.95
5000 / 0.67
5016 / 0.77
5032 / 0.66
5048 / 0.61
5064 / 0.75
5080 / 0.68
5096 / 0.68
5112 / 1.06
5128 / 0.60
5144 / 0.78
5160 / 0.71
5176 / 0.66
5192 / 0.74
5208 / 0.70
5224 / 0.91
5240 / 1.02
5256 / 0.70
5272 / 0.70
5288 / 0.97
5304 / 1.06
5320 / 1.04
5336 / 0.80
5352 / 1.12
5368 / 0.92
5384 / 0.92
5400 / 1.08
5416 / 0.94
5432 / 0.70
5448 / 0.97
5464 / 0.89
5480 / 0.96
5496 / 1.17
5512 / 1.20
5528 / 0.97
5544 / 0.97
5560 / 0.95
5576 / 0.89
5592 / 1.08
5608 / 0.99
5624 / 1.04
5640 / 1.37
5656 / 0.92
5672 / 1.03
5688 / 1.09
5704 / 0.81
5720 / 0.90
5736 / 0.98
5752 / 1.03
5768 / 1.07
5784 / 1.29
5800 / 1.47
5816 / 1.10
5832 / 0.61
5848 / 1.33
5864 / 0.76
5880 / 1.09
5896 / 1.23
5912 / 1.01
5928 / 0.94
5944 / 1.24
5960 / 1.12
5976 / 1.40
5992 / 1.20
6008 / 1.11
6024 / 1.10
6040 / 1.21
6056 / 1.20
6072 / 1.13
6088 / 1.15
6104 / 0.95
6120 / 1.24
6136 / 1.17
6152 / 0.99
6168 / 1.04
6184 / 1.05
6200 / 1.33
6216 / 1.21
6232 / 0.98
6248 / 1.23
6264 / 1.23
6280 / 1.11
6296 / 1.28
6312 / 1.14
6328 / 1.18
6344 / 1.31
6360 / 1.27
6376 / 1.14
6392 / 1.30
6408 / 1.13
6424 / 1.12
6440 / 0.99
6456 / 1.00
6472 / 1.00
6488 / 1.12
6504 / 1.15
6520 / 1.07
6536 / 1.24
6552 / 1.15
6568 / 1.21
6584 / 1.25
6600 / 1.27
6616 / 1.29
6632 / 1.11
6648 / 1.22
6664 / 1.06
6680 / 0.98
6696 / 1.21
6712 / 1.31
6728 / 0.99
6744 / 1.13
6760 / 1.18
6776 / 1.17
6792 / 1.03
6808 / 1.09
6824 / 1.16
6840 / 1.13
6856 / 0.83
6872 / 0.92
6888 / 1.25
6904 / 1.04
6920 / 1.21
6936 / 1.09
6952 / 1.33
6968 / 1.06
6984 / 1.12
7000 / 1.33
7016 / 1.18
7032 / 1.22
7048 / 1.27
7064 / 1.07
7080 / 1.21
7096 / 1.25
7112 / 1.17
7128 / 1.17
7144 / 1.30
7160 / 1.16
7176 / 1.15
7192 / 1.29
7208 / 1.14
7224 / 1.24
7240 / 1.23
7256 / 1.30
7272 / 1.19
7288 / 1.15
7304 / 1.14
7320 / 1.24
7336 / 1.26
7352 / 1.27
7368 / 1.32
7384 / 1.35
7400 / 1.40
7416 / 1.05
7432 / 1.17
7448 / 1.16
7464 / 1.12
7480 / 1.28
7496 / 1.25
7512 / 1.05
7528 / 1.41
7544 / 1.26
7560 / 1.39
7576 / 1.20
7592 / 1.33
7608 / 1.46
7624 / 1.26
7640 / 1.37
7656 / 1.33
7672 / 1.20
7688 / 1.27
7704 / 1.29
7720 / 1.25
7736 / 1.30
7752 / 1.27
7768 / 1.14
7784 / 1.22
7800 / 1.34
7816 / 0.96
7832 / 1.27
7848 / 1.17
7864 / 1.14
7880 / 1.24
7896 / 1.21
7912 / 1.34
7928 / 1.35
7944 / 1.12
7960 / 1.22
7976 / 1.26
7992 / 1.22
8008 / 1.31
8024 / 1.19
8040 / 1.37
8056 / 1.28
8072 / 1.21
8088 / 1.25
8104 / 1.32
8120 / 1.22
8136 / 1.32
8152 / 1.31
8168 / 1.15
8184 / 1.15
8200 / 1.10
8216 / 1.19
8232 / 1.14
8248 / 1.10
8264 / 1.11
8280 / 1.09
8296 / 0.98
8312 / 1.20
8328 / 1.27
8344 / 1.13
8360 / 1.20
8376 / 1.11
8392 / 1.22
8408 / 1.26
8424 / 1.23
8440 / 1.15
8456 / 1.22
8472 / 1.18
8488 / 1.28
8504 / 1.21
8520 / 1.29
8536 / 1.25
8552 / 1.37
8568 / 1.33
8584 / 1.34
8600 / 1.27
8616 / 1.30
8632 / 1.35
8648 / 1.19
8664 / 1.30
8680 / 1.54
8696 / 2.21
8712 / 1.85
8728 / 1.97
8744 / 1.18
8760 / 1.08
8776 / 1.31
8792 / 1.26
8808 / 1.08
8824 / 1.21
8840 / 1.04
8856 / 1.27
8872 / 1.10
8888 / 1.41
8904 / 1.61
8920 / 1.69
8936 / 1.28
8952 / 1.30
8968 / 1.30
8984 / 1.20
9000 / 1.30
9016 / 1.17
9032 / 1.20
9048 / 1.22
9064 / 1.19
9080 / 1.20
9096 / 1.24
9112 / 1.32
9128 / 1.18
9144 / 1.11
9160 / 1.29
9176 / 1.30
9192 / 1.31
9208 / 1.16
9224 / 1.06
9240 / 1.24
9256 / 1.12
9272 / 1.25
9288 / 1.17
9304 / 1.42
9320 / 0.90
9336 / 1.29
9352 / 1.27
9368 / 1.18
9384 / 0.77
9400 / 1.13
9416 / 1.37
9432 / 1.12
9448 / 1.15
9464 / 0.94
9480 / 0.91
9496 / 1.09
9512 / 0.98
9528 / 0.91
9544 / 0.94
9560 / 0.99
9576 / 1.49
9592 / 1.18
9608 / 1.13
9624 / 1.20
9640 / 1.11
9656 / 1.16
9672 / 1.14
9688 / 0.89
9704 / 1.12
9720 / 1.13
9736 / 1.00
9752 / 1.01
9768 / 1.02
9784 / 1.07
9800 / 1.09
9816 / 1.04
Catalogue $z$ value 0.326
